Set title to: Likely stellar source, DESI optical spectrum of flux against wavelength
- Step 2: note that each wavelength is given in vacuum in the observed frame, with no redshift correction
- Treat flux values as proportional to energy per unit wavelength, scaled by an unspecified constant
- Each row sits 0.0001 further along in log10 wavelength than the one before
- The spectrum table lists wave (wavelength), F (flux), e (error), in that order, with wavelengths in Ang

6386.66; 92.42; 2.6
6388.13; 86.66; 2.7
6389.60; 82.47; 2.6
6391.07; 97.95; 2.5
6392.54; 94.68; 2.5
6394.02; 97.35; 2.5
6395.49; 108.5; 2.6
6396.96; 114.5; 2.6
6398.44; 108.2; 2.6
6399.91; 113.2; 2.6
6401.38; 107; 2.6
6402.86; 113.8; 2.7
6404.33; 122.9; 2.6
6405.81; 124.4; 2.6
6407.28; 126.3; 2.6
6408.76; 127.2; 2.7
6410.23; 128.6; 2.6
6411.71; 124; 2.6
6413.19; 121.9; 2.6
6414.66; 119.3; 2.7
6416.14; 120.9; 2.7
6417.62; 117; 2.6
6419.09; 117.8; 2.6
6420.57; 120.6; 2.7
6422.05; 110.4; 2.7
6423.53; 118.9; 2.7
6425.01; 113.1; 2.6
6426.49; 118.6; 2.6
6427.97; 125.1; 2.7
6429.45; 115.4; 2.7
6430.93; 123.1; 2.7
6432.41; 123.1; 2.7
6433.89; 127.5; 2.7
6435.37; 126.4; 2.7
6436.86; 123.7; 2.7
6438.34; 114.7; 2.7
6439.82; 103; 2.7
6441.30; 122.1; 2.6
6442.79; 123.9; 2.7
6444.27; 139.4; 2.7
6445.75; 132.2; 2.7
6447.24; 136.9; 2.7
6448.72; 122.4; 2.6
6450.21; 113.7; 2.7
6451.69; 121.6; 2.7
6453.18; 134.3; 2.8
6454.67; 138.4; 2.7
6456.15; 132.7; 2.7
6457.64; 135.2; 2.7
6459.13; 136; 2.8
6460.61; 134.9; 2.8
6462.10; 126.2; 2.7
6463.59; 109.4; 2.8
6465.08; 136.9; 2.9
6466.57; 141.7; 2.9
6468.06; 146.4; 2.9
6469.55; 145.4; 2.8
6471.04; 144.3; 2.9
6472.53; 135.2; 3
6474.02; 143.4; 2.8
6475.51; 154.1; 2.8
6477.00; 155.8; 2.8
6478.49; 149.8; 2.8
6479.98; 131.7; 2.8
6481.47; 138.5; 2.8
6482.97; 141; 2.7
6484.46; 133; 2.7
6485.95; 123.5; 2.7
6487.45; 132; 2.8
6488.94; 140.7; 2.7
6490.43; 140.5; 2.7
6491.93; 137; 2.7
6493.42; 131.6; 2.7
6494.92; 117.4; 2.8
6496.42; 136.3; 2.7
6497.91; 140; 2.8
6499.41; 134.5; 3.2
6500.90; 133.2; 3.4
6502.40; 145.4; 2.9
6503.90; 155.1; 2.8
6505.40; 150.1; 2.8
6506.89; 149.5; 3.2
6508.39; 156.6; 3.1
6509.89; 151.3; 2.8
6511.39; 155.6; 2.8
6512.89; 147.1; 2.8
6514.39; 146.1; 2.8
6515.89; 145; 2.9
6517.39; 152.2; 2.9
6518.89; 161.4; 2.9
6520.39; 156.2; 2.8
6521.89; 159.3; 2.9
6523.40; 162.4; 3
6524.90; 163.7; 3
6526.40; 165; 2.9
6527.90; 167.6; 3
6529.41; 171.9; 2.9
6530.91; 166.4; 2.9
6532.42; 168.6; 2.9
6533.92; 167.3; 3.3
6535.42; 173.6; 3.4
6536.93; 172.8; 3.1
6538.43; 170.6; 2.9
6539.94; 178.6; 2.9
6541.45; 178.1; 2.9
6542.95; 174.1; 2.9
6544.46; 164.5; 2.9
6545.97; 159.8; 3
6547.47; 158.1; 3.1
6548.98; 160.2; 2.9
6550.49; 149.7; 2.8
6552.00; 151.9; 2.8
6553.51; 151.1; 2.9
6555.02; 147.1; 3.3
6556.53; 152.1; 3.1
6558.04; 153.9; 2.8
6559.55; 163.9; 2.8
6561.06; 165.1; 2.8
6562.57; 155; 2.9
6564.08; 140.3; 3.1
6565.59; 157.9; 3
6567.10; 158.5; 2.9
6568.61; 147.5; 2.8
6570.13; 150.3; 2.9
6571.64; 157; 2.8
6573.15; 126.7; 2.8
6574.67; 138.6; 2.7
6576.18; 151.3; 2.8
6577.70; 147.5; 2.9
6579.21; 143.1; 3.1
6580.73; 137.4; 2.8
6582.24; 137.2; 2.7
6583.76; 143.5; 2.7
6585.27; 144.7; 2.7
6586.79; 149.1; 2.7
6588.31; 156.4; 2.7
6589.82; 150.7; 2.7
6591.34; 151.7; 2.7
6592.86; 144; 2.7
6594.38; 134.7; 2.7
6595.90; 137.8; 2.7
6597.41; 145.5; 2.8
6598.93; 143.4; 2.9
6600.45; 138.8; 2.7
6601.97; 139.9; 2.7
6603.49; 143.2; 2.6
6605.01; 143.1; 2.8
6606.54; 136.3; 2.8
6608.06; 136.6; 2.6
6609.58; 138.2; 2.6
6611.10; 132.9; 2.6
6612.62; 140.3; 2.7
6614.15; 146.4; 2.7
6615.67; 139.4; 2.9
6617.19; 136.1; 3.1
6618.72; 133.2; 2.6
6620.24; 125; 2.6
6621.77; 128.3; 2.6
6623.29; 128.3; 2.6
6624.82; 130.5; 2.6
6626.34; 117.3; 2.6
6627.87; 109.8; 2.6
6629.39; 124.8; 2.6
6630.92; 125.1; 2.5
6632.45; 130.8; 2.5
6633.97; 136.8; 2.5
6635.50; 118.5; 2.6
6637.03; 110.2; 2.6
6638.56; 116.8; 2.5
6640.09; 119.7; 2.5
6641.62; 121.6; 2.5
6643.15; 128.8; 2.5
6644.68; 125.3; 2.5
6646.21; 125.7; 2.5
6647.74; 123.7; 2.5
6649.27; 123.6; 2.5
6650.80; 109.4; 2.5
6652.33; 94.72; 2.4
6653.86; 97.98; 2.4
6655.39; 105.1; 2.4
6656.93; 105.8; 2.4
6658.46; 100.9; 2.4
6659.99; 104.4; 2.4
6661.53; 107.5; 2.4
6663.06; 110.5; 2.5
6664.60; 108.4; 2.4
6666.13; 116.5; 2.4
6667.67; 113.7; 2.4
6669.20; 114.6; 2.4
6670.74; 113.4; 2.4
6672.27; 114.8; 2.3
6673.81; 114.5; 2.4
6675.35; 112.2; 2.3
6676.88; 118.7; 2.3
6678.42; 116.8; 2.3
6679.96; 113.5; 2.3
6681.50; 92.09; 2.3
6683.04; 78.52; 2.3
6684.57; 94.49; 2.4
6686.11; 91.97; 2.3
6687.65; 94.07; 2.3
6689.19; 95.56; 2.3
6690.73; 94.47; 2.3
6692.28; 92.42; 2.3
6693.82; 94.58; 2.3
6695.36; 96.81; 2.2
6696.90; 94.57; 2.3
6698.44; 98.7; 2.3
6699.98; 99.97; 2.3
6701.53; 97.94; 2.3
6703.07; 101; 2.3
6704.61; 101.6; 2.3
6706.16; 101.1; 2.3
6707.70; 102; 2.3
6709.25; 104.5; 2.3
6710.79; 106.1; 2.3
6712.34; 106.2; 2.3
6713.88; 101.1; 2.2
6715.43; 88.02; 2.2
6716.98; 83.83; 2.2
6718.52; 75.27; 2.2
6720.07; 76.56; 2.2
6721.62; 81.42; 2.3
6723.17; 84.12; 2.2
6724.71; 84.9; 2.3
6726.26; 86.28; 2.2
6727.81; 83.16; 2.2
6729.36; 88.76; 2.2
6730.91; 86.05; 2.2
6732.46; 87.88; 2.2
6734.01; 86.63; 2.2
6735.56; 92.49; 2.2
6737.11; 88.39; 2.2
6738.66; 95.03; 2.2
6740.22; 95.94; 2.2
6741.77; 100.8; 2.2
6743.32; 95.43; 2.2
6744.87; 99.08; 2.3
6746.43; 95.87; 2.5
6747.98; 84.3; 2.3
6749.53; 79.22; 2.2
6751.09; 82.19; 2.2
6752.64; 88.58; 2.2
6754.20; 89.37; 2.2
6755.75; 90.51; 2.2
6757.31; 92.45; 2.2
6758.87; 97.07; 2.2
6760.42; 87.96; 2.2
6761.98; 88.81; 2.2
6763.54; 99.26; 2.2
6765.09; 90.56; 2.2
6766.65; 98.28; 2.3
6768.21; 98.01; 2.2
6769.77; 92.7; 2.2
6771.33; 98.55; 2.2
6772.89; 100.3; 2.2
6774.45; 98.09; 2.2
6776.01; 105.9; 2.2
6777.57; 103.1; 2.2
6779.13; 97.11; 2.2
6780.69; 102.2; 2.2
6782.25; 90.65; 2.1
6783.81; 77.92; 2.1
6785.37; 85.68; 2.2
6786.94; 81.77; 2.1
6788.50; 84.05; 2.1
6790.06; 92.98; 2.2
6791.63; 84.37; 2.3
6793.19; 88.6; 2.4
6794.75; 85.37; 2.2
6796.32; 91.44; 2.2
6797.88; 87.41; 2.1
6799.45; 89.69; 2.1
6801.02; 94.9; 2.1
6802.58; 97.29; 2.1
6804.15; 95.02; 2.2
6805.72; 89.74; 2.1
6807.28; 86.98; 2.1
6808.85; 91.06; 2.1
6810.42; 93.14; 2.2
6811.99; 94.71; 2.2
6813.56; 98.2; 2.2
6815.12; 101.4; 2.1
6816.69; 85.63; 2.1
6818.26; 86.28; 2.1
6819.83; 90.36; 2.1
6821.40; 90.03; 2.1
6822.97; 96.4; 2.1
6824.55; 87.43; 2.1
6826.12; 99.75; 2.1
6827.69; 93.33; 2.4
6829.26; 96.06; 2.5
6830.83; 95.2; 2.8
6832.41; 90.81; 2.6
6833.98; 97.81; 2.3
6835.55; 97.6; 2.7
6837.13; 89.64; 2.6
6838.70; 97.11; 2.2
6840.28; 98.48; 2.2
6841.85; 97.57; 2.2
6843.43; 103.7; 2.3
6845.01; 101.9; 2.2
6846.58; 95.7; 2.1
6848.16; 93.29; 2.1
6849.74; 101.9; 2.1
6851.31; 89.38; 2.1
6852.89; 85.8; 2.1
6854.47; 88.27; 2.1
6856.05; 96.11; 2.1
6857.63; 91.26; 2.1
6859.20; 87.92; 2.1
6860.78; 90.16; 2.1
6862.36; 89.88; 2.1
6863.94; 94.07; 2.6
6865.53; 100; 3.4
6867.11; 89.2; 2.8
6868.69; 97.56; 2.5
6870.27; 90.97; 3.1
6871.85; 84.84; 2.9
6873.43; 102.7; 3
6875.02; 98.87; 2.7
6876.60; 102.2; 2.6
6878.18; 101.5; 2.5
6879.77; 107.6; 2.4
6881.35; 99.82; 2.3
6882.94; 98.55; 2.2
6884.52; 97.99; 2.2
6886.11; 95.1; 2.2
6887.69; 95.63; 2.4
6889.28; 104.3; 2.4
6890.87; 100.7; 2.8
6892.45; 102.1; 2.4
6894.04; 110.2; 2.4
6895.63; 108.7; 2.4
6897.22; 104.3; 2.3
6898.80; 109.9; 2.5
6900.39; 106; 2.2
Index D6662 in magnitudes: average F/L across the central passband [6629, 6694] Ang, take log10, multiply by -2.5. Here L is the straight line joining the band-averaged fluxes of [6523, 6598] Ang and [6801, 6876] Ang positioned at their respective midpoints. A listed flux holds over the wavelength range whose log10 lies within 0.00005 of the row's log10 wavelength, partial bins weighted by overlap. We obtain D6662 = 0.202 mag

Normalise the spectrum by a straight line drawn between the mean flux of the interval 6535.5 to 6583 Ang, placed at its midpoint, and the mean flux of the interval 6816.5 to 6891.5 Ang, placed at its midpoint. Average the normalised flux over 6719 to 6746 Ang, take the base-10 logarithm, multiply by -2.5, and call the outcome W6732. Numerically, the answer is 0.32 mag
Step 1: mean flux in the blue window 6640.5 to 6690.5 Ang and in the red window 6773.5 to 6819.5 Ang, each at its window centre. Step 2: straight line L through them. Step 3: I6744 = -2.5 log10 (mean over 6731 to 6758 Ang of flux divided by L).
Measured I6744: 0.09 mag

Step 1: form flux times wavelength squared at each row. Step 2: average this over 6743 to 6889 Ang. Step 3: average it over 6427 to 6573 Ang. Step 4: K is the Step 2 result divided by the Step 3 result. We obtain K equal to 0.71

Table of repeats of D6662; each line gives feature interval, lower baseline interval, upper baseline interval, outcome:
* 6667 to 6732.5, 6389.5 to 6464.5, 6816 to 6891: 0.08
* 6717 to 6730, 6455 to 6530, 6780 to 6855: 0.28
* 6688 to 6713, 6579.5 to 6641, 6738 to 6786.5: 0.12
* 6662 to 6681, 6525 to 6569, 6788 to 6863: 0.16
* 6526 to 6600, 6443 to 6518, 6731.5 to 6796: -0.23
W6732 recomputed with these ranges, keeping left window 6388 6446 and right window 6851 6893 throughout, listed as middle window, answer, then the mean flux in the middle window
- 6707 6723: 0.12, 92.1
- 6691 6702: 0.08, 96.2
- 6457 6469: -0.17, 133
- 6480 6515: -0.24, 140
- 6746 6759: 0.15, 88.2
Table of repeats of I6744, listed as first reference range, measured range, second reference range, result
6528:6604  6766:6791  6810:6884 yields 0.16 mag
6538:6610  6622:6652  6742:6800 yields 0.08 mag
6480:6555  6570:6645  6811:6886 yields 0.01 mag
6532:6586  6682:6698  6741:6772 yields 0.22 mag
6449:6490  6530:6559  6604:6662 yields -0.24 mag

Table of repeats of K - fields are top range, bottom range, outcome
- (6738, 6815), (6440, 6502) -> 0.75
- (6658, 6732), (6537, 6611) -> 0.68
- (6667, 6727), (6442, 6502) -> 0.78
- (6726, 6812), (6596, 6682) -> 0.78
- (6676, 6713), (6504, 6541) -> 0.65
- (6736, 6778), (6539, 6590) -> 0.65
